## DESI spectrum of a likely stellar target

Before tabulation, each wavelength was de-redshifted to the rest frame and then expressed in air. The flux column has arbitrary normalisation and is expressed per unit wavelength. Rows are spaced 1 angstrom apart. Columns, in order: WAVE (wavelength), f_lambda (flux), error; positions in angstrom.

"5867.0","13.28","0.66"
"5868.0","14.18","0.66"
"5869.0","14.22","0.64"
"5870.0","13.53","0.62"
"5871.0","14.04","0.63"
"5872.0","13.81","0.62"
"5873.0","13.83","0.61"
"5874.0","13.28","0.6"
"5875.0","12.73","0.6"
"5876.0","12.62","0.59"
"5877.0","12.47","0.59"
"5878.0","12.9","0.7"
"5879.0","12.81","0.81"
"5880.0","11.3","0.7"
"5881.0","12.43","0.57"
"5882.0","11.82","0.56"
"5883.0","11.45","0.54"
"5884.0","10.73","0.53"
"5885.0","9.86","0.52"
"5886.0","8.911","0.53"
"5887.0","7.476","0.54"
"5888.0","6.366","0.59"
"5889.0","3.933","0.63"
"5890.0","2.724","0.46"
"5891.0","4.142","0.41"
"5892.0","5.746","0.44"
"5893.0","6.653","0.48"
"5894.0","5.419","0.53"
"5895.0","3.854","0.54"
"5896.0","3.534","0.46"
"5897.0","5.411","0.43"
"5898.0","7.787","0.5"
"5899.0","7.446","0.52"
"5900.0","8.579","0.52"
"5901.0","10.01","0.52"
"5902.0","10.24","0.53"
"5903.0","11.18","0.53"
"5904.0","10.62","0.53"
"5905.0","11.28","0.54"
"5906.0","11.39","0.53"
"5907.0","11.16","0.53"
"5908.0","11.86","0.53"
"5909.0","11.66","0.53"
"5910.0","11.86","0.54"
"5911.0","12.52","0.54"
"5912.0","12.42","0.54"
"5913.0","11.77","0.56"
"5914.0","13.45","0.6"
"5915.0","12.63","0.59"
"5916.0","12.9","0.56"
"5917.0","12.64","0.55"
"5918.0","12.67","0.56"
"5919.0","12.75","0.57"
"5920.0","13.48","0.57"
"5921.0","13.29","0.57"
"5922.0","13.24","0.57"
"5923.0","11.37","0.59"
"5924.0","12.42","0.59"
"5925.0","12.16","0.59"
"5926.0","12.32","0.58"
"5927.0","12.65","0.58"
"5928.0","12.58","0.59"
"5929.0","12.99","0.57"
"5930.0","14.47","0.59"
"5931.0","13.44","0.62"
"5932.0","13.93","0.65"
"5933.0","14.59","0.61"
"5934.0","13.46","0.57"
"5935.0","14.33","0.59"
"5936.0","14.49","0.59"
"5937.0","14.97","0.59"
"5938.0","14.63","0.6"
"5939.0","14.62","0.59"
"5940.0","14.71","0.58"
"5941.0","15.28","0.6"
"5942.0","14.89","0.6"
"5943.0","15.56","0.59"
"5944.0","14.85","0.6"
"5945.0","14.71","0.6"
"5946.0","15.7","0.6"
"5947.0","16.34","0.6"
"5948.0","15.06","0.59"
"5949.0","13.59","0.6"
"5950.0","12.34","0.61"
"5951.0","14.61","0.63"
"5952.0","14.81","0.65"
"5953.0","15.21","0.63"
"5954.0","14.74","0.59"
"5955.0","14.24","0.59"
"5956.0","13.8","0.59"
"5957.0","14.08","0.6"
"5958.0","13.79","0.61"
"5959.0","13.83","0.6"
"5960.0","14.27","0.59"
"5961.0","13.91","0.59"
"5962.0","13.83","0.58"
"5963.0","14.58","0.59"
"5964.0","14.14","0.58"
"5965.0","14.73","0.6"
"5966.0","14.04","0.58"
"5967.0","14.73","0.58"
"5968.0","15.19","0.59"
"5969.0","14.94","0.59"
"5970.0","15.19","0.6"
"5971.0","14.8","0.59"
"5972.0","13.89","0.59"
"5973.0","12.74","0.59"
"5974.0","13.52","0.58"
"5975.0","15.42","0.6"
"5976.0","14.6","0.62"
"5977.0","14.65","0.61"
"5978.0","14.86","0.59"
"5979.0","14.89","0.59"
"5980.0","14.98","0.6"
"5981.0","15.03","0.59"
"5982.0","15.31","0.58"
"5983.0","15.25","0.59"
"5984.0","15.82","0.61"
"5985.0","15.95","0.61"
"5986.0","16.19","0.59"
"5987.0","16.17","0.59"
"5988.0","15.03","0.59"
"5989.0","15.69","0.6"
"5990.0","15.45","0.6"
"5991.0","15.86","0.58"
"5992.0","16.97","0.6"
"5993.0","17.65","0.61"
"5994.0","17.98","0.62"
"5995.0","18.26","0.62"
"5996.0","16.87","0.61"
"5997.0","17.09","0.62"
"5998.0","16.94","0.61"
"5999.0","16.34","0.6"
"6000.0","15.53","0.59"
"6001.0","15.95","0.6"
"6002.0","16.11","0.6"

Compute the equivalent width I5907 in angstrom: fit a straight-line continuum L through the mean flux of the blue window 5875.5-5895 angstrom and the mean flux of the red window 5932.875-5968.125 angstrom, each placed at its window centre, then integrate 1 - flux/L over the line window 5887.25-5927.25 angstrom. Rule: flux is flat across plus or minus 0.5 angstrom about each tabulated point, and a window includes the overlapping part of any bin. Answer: 3.8 angstrom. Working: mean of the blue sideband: 8.8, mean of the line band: 9.91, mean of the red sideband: 14.5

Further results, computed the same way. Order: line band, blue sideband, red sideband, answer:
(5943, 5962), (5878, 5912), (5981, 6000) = -1.5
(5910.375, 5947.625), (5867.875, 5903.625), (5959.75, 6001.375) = -4.3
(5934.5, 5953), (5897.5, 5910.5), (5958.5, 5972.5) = -2.5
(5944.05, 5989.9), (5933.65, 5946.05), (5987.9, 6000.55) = 2.9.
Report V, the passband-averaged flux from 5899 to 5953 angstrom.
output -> 13.1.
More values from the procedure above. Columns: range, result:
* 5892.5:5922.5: 10.5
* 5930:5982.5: 14.5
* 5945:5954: 14.7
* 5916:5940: 13.4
